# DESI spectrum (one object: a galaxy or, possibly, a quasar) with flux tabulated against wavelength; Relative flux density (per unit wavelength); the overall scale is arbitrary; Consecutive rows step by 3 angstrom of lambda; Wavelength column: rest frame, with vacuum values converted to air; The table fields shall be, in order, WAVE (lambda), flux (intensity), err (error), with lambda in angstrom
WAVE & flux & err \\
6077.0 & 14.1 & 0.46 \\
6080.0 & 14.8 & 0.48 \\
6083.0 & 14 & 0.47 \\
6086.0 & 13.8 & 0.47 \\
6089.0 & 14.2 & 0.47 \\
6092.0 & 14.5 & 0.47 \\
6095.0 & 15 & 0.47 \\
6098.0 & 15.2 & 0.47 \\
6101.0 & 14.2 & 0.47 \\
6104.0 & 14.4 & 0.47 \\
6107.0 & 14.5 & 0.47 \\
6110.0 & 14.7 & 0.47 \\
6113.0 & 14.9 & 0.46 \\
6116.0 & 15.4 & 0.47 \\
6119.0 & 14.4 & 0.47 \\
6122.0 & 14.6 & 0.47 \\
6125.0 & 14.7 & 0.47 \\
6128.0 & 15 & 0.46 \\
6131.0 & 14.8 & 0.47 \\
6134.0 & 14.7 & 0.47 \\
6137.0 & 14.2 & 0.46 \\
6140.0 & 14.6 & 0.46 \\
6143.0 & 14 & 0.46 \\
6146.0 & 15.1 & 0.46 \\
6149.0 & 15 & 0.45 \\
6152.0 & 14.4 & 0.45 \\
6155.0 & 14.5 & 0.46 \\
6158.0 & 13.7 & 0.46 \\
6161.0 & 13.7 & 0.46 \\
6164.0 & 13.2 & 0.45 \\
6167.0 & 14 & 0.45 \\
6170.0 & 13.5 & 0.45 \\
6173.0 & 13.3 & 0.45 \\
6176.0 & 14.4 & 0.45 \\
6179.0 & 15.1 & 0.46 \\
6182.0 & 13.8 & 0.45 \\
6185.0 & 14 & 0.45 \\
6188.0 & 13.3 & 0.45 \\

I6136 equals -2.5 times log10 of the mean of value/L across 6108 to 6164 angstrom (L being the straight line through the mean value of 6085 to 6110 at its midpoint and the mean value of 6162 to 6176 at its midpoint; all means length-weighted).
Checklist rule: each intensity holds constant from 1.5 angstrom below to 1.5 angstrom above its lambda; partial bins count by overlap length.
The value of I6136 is -0.04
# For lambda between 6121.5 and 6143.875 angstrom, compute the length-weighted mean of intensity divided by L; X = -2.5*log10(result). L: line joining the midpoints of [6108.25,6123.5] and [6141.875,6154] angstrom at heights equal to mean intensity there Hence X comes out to 0.009 mag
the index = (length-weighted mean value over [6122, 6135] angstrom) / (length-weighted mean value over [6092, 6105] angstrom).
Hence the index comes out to 1.0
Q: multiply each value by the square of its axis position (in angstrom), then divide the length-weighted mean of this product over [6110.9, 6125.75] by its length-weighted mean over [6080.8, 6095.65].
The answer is 1.05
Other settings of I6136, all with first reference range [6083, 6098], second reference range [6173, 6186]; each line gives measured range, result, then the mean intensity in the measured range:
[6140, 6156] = -0.024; 14.6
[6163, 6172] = 0.053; 13.6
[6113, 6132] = -0.035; 14.8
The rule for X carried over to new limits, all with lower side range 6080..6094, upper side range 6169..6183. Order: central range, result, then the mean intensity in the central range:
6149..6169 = 0.007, 14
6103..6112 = -0.028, 14.6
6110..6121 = -0.052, 14.9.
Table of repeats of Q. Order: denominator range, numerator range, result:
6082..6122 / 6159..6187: 0.98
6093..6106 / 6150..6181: 0.97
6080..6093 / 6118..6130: 1.05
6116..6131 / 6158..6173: 0.93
